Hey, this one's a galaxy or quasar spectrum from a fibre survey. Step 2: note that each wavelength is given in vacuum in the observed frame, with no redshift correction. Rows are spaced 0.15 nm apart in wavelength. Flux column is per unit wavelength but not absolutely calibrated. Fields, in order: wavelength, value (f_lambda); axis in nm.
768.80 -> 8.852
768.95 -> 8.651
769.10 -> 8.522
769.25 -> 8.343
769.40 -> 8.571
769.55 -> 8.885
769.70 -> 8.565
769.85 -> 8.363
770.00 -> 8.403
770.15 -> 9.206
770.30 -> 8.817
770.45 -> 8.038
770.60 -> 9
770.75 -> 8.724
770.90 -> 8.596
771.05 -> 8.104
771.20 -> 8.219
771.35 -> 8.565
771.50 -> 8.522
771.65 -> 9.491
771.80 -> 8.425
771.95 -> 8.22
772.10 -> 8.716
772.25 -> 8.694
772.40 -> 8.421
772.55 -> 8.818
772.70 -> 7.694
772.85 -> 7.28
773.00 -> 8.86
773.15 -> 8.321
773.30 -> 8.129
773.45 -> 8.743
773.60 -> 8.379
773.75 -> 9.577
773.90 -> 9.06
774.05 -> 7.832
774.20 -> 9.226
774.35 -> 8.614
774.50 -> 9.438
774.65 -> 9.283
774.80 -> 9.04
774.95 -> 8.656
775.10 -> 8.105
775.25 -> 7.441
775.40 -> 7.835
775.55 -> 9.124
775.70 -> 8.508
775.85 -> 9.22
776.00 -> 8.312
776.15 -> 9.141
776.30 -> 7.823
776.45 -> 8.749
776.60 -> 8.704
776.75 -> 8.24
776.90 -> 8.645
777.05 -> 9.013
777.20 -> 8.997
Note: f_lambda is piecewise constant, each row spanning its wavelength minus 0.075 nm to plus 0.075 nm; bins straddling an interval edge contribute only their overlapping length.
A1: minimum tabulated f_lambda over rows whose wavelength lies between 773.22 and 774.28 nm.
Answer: 7.832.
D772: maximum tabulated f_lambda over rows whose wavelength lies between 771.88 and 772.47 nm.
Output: 8.716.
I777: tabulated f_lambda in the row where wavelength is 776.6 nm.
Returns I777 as 8.704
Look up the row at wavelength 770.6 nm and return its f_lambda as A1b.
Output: 9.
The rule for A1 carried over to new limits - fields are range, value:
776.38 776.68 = 8.704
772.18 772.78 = 7.694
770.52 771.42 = 8.104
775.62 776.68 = 7.823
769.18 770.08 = 8.343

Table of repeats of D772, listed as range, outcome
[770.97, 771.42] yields 8.565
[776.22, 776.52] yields 8.749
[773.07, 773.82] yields 9.577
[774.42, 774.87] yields 9.438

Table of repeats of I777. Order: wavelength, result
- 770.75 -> 8.724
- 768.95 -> 8.651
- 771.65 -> 9.491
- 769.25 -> 8.343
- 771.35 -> 8.565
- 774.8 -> 9.04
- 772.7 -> 7.694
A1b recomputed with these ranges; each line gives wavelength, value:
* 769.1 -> 8.522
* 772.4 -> 8.421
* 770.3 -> 8.817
